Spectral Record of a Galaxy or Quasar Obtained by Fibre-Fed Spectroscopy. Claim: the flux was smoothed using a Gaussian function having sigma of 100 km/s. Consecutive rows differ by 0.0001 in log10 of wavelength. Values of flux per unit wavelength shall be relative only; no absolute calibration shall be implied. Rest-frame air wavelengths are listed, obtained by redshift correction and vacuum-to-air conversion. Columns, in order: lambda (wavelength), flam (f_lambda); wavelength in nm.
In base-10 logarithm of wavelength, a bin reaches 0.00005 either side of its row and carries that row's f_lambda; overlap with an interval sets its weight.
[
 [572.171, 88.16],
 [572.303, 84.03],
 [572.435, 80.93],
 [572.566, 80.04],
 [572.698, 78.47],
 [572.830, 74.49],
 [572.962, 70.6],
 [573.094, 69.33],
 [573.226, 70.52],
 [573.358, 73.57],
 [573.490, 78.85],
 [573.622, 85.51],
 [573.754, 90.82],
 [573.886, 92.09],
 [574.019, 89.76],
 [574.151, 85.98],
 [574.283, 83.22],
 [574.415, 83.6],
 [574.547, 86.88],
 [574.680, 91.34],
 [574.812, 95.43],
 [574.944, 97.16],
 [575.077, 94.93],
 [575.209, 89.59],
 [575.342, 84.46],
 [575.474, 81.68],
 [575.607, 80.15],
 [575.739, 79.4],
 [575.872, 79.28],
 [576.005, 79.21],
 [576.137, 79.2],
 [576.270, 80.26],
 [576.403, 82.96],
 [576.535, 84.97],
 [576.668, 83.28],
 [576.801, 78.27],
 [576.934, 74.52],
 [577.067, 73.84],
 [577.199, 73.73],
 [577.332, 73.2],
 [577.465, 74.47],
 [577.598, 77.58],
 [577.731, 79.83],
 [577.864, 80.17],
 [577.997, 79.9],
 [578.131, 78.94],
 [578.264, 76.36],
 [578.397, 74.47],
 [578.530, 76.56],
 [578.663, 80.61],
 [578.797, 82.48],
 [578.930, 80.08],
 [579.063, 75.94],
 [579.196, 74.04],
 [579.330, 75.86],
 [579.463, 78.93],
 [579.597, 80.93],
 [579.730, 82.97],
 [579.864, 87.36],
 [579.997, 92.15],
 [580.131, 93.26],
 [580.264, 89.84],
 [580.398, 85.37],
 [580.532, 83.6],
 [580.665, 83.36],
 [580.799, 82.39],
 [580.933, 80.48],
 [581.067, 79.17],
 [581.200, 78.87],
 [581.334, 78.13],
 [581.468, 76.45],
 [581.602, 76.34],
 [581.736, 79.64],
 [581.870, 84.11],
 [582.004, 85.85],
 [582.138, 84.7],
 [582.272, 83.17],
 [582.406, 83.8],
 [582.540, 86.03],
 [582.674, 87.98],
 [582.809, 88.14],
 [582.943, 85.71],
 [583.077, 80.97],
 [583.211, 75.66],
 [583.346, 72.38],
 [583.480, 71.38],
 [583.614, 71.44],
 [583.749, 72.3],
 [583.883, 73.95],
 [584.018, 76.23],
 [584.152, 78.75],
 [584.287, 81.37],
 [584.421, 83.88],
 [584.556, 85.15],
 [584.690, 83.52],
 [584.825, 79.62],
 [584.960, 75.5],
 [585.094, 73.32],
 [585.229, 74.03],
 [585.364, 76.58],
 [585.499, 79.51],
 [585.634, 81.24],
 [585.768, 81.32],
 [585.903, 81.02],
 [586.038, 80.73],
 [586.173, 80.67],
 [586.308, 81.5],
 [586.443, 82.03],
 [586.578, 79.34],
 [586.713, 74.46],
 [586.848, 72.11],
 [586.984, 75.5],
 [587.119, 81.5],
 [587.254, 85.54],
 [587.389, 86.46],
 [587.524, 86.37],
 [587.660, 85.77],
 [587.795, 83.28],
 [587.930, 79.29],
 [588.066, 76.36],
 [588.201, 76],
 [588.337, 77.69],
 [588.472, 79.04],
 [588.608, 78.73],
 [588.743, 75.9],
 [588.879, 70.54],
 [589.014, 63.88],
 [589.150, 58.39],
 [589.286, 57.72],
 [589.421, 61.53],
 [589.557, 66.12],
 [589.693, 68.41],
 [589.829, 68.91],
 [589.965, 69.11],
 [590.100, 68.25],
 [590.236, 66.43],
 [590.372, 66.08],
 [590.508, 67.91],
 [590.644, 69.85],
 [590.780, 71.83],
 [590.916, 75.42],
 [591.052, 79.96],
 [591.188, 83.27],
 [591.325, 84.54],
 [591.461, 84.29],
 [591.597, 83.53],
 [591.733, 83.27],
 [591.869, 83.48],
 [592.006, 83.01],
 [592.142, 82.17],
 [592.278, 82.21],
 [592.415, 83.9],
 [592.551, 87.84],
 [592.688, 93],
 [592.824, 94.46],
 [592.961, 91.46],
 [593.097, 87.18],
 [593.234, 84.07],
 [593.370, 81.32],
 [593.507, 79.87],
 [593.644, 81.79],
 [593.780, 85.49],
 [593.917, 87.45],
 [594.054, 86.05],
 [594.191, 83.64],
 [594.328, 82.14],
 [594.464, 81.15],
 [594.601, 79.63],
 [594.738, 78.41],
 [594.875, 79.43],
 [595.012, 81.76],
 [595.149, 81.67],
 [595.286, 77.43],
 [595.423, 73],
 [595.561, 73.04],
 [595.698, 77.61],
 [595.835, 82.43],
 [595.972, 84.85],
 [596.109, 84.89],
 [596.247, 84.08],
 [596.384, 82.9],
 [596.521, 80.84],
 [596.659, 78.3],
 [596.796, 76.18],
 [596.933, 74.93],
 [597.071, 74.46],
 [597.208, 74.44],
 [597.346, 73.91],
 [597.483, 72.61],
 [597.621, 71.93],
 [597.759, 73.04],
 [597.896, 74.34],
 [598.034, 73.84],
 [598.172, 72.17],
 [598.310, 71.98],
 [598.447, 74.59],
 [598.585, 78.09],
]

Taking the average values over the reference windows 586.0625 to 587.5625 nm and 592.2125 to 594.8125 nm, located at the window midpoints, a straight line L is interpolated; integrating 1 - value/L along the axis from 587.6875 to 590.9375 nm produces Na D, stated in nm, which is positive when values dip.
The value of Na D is 0.444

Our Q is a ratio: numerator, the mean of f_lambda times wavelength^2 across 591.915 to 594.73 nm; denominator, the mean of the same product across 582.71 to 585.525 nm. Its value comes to 1.12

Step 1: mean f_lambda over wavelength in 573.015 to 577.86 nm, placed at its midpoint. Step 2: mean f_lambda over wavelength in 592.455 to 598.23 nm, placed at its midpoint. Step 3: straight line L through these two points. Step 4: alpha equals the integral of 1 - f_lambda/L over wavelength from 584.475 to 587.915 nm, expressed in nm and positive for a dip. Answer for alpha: 0.04 nm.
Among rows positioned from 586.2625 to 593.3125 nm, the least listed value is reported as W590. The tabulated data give 57.72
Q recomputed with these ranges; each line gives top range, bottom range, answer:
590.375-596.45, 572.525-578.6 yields 1.07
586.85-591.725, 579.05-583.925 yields 0.94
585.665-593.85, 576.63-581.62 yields 1.02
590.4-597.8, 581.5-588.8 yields 1.04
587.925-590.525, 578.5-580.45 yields 0.87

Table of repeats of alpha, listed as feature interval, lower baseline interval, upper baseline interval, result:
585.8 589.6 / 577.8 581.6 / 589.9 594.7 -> 0.21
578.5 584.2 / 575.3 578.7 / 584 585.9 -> -0.13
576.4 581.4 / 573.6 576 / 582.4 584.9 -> 0.21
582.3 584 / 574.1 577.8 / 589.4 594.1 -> 0.04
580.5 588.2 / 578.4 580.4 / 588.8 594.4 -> 0.03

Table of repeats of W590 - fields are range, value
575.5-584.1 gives 71.38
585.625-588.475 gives 72.11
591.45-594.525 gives 79.87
